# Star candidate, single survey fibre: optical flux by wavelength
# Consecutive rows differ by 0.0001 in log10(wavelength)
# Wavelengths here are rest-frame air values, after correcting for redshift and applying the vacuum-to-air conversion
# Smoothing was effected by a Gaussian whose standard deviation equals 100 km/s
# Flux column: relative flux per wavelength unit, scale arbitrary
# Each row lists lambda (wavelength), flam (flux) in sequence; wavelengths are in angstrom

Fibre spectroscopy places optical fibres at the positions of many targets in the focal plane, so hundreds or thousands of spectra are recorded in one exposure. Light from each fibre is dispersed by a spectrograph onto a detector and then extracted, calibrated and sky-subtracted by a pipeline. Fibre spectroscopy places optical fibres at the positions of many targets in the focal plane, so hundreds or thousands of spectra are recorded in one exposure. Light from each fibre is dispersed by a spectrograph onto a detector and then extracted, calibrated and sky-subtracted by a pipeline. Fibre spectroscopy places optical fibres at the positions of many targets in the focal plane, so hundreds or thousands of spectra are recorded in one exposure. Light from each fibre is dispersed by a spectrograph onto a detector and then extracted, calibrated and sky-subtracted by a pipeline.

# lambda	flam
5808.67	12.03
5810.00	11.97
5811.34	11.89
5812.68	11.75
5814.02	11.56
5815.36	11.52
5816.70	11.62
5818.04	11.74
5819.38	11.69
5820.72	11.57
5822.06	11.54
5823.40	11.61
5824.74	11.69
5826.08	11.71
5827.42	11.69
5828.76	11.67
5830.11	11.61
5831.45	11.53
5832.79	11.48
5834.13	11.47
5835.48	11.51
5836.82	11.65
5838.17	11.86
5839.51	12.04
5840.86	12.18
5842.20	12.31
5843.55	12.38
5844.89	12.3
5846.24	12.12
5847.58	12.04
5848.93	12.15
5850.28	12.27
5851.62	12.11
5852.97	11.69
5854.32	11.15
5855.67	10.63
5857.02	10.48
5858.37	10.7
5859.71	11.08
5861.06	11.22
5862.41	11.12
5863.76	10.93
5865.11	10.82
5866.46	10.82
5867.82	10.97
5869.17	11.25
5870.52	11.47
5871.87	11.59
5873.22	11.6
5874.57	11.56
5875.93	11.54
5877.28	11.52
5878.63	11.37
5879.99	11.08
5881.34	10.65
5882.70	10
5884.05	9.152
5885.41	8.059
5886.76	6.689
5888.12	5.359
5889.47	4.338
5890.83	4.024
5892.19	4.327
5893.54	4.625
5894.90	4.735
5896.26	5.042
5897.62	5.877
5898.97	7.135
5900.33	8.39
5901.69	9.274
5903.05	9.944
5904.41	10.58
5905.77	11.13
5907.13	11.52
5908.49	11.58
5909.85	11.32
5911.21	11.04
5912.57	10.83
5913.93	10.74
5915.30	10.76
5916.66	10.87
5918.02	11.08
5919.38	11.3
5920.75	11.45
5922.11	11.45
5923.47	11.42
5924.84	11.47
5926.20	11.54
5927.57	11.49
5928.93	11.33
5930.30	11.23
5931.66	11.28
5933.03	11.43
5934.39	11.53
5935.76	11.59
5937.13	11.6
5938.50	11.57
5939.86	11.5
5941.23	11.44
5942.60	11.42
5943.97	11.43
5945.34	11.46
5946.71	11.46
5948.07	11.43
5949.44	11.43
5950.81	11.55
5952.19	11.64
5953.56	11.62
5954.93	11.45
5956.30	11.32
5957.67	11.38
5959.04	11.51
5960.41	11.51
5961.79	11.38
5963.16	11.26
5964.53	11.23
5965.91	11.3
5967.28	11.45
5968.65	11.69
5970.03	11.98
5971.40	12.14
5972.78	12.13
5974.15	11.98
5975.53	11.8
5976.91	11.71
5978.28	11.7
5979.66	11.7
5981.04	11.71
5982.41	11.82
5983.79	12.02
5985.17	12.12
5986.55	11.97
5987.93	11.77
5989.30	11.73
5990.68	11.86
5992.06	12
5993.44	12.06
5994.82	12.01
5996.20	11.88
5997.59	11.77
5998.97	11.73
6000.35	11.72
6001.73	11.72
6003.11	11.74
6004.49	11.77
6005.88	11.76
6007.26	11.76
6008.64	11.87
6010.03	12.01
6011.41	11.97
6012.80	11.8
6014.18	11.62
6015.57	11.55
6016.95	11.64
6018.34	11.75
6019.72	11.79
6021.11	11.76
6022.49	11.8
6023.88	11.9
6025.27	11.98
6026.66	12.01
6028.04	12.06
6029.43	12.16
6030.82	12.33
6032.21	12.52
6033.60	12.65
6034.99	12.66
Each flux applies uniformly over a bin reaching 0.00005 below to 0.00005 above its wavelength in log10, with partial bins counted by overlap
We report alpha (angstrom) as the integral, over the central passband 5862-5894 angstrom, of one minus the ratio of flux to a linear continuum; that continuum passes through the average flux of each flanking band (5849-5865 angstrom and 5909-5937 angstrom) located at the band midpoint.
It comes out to 5.3 angstrom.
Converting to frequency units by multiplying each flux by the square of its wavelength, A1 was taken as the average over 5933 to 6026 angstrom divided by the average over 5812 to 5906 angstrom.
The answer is 1.17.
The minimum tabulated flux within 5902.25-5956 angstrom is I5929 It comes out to 9.944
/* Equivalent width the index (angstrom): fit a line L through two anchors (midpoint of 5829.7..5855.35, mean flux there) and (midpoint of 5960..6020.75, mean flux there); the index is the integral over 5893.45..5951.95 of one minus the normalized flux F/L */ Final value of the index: 6.2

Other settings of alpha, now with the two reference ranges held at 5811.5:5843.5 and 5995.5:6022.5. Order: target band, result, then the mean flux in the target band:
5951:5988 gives 0.3 angstrom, 11.7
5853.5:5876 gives 1.2 angstrom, 11.1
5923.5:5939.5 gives 0.4 angstrom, 11.5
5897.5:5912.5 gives 2.2 angstrom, 9.99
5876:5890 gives 3.3 angstrom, 8.99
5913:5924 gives 0.6 angstrom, 11.1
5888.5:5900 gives 6.5 angstrom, 5.13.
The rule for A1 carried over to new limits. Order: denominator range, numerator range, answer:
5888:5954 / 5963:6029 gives 1.20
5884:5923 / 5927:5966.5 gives 1.33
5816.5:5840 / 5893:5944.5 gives 0.92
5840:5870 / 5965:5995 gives 1.08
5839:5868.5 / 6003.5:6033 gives 1.09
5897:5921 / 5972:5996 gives 1.19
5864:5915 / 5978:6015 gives 1.32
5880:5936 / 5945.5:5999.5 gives 1.26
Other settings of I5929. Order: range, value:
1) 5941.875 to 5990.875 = 11.23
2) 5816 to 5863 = 10.48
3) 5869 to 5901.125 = 4.024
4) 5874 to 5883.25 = 10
